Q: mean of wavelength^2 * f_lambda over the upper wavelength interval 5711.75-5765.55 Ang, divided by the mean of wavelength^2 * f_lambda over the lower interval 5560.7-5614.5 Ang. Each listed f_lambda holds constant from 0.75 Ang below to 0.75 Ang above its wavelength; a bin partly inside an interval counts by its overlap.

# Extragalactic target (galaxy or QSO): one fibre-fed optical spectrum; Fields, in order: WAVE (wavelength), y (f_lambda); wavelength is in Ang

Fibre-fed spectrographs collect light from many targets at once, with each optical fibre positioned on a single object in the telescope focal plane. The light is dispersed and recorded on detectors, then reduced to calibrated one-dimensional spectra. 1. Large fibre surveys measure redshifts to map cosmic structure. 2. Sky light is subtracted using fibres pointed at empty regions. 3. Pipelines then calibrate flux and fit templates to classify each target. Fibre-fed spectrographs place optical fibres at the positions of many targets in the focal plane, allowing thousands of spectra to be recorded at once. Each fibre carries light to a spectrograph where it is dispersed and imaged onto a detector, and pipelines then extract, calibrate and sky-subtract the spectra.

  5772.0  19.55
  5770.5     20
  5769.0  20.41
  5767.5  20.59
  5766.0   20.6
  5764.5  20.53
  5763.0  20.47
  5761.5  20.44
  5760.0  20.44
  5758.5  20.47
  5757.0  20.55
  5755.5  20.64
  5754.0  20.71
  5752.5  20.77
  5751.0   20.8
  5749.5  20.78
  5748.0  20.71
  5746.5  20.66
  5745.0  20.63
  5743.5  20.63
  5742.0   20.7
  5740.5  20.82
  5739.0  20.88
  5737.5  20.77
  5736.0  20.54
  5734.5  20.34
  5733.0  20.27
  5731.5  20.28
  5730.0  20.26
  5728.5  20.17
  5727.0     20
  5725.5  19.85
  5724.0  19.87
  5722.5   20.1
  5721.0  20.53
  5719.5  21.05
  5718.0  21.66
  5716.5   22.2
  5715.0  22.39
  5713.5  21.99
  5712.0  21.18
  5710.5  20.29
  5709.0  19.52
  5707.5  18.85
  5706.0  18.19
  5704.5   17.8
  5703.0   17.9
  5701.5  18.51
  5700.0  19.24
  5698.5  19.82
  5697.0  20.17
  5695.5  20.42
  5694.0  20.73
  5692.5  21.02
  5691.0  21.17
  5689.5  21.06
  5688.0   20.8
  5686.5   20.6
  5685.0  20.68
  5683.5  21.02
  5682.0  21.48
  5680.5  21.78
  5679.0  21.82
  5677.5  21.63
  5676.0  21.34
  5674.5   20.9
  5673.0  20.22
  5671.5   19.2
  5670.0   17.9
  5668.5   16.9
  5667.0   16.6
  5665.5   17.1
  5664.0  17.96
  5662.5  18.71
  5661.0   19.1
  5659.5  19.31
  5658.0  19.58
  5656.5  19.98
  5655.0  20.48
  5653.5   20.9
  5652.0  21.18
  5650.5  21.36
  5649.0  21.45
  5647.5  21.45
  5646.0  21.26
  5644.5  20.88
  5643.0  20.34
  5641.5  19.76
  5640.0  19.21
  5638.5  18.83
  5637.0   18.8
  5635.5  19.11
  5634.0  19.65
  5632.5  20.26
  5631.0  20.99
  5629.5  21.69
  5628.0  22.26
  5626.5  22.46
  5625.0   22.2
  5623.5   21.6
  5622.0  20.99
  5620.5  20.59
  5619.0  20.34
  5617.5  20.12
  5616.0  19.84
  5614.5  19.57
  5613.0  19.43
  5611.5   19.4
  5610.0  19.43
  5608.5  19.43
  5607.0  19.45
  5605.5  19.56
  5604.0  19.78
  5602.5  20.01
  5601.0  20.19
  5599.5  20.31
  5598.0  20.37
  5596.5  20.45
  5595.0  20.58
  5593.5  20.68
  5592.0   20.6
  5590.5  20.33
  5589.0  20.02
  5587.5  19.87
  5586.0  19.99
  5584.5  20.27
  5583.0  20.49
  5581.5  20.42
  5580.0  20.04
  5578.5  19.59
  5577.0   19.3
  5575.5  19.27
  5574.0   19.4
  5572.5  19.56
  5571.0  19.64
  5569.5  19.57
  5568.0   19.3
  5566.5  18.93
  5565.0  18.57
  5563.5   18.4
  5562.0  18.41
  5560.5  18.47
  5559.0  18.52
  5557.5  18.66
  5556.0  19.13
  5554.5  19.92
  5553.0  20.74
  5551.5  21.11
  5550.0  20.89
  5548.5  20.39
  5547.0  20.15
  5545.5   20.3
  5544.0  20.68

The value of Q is 1.1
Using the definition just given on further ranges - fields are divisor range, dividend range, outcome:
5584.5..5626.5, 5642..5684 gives 1.01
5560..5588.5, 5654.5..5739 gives 1.08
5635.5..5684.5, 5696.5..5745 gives 1.04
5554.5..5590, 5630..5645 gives 1.04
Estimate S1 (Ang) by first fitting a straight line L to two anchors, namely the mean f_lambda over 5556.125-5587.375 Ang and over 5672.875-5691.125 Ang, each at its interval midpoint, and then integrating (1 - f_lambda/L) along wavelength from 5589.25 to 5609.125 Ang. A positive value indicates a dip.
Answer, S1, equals -0.3 Ang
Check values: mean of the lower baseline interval 19.3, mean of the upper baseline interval 21.1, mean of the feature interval 20.1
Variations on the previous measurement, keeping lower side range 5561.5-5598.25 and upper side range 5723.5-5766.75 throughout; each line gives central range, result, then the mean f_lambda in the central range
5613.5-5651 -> -1.10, 20.6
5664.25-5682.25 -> 0.48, 19.6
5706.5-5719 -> -0.36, 21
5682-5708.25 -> 0.46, 19.9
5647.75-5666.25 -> 0.28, 19.8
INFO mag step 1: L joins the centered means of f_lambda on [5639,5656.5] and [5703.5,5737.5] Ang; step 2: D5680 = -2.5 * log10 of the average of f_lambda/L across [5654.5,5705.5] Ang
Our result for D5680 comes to 0.04 mag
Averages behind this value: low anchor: 20.7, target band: 19.8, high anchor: 20.3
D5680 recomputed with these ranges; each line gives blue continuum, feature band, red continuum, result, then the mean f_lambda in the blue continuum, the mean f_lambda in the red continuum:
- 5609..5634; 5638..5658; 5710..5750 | 0.01 mag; 20.7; 20.7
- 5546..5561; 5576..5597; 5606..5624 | -0.01 mag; 19.8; 20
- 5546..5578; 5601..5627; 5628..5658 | -0.01 mag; 19.5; 20.4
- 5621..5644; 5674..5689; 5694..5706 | -0.09 mag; 20.5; 19.2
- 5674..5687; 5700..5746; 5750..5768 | 0.03 mag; 21.3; 20.6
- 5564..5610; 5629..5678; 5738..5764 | 0.02 mag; 19.9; 20.7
